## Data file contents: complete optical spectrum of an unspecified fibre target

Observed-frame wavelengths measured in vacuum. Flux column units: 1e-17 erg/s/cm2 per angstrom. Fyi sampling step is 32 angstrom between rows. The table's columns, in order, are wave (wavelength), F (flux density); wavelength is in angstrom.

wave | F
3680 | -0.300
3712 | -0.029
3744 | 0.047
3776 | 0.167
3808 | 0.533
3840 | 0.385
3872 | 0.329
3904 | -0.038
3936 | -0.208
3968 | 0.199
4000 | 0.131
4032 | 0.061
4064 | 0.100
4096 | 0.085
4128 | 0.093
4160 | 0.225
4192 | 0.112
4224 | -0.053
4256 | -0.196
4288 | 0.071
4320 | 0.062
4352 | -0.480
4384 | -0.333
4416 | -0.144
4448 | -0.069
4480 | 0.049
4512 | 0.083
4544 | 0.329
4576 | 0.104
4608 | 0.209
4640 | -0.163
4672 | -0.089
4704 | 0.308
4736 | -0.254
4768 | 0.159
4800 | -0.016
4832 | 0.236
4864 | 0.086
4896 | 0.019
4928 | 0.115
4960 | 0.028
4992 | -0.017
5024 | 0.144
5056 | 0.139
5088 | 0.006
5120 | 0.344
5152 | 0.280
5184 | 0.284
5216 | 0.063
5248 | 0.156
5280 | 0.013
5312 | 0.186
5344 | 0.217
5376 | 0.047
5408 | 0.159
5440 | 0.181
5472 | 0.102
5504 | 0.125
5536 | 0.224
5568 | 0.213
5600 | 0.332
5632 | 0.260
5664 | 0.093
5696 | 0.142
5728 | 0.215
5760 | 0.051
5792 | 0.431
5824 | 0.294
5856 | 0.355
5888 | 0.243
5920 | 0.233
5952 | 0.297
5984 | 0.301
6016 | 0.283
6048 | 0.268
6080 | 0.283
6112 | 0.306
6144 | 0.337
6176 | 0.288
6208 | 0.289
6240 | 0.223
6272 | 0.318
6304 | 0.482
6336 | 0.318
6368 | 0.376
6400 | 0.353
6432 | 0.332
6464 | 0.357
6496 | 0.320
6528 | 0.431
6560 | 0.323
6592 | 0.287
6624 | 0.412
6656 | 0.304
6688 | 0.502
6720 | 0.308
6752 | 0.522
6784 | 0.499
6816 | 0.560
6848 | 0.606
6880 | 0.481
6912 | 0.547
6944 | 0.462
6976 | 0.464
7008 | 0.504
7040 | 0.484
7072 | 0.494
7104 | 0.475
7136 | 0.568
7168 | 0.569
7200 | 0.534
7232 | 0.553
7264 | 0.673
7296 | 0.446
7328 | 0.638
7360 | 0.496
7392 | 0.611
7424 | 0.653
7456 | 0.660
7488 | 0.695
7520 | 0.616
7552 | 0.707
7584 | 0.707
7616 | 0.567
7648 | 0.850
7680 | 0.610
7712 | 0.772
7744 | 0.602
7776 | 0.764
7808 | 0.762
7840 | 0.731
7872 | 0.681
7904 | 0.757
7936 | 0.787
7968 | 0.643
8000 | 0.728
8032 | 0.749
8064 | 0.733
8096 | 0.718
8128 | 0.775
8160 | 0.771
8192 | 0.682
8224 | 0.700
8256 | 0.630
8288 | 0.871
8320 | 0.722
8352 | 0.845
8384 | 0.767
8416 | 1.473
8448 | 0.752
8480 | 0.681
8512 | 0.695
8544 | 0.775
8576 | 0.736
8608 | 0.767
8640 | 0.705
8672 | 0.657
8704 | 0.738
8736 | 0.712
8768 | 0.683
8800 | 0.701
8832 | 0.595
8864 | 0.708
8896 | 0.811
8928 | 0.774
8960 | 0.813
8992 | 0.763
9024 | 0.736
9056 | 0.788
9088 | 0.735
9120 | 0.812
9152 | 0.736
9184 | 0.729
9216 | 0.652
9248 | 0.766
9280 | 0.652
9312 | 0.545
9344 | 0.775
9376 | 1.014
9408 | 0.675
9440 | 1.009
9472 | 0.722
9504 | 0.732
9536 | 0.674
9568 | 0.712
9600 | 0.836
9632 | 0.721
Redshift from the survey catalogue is 0.694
